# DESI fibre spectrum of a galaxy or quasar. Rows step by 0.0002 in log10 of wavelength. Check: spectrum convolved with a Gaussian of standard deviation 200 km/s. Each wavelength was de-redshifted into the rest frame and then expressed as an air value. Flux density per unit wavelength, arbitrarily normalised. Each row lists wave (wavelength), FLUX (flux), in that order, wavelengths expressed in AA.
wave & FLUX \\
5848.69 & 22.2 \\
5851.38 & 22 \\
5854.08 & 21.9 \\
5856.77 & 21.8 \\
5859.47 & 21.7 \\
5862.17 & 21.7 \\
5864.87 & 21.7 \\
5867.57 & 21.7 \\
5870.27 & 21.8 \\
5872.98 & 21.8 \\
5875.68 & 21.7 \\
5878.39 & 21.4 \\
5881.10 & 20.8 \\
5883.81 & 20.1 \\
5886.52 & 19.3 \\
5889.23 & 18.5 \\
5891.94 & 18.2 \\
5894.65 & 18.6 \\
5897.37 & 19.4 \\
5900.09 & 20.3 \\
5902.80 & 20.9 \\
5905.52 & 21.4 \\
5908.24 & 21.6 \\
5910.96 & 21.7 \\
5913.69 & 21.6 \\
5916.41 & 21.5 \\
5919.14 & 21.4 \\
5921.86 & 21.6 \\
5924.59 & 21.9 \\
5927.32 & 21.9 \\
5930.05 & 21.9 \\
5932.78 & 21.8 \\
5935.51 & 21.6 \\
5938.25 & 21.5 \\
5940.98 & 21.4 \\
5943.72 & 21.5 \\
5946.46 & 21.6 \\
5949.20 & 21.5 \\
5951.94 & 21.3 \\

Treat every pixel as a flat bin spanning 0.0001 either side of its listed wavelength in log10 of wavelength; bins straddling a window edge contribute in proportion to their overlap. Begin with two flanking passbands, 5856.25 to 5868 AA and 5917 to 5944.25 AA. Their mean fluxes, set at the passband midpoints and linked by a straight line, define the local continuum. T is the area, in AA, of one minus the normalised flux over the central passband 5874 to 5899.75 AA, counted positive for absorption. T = 2.2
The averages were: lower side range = 21.7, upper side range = 21.6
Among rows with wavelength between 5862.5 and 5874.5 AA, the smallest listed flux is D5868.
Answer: 21.7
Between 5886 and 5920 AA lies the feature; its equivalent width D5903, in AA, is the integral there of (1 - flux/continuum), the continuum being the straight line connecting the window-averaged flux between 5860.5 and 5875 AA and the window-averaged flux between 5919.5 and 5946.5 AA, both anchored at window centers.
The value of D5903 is 2.1 AA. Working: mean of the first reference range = 21.7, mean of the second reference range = 21.7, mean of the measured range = 20.4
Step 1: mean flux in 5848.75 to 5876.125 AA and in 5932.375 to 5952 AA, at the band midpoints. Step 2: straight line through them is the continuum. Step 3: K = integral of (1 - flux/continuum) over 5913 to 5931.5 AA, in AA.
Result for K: -0.1 AA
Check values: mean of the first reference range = 21.8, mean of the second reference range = 21.5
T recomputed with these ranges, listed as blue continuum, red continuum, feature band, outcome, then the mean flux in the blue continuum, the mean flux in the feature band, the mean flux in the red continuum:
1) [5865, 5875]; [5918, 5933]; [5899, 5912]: 0.34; 21.8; 21.2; 21.8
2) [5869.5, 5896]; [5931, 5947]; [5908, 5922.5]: -0.40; 20.2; 21.6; 21.6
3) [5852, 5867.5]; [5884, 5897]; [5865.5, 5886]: -1.03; 21.8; 21.3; 18.8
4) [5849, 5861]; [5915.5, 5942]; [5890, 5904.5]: 1.51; 21.9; 19.5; 21.7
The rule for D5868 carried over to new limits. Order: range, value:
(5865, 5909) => 18.2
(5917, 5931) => 21.4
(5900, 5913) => 20.3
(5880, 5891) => 18.5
